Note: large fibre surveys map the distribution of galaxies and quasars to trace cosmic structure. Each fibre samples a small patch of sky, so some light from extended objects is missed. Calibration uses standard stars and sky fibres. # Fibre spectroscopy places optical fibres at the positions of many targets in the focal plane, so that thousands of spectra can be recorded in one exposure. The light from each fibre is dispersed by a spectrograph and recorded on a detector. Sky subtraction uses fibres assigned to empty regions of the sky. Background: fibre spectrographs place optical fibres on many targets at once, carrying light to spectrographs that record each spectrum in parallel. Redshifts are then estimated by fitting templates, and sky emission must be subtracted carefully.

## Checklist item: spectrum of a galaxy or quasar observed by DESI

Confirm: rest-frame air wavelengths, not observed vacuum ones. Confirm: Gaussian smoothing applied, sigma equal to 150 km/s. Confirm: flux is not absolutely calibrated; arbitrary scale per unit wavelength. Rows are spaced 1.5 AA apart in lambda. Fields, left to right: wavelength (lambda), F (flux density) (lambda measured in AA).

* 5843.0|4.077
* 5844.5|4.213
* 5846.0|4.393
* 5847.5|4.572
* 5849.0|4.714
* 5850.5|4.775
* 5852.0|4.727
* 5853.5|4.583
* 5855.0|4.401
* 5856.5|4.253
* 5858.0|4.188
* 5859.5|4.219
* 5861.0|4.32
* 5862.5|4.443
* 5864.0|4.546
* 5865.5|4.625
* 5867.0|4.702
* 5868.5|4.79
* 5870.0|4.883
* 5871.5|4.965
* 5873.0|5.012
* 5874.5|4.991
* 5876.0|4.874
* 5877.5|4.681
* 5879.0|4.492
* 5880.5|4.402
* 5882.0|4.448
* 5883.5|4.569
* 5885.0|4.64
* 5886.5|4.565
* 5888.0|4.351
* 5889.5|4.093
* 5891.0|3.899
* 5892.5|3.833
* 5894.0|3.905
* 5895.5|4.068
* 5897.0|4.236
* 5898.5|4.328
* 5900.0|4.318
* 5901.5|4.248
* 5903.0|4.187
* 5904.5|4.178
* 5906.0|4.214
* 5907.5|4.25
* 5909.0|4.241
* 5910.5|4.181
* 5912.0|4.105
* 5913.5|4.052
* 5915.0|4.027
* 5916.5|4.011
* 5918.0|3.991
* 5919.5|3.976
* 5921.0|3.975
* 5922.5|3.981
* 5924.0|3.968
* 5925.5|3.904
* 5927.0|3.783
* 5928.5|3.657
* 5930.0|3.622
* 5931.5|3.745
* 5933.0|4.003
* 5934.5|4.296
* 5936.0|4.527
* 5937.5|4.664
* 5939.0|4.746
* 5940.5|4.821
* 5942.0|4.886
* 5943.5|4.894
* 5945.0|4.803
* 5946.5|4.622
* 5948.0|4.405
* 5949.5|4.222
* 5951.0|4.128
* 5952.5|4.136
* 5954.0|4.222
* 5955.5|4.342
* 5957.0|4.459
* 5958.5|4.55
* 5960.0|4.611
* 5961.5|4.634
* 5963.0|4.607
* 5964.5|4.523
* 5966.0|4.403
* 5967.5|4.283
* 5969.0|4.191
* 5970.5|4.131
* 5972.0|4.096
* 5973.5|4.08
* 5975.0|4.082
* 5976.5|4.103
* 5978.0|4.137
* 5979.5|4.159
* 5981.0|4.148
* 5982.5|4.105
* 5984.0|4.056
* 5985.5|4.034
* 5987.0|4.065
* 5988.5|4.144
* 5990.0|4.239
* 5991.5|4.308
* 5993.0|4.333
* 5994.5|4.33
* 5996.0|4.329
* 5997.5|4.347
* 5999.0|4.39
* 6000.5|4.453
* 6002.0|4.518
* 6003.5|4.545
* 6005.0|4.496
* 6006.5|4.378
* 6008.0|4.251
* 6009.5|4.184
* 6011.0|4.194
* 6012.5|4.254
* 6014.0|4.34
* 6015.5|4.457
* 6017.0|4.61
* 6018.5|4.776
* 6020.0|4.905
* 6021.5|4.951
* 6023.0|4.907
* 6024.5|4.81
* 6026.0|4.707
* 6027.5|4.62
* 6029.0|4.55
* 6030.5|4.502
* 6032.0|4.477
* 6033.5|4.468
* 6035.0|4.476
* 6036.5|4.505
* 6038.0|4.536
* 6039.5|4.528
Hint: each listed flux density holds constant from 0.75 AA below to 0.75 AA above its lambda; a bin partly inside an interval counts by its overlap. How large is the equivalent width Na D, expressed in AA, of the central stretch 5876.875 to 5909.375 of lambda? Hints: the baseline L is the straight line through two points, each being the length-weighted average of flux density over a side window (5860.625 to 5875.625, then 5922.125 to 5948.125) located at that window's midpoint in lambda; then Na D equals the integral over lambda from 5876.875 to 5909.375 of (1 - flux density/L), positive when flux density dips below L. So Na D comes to 2.12 AA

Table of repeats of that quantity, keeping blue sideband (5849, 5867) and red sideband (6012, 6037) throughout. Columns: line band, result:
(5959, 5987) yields 2.0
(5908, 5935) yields 3.3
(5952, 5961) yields 0.3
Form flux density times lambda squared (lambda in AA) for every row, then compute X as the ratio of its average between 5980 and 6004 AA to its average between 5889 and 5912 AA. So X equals 1.1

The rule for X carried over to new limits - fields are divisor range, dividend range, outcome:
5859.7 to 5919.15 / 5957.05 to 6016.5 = 1.02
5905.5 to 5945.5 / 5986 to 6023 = 1.08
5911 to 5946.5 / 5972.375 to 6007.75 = 1.03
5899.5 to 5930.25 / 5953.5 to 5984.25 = 1.08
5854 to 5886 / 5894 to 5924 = 0.91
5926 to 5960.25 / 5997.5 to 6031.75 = 1.07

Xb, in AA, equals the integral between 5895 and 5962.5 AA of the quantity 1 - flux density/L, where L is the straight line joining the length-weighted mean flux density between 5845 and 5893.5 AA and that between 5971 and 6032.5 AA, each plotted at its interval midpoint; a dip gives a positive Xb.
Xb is 3.1 AA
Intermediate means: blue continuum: 4.52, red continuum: 4.37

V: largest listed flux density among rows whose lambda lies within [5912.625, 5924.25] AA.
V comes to 4.052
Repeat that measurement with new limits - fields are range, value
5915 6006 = 4.894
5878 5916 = 4.64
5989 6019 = 4.776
